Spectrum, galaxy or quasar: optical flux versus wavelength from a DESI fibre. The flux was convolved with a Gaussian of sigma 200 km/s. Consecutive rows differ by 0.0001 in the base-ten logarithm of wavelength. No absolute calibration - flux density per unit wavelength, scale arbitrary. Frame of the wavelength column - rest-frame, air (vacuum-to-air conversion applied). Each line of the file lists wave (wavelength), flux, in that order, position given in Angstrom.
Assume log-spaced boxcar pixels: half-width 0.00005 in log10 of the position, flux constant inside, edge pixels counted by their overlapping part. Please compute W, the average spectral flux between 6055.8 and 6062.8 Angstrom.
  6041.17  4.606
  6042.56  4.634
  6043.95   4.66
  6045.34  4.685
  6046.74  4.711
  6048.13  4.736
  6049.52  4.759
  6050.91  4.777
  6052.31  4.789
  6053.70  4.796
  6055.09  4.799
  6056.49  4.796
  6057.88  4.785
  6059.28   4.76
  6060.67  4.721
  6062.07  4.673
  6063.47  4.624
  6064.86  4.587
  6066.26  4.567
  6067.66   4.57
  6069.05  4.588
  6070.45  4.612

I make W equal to 4.74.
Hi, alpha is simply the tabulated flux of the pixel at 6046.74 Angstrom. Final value 4.711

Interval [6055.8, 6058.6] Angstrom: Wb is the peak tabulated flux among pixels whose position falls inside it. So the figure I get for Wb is 4.796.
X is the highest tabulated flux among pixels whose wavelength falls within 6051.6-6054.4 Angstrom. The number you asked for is 4.796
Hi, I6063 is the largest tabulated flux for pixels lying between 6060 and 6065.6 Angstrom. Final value 4.721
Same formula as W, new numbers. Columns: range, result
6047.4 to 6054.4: 4.78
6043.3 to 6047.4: 4.68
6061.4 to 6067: 4.61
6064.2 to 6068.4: 4.58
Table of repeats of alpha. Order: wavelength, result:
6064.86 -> 4.587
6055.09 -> 4.799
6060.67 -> 4.721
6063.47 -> 4.624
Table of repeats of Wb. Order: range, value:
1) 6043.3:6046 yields 4.685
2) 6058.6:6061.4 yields 4.76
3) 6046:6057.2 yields 4.799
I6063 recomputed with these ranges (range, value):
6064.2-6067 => 4.587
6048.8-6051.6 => 4.777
